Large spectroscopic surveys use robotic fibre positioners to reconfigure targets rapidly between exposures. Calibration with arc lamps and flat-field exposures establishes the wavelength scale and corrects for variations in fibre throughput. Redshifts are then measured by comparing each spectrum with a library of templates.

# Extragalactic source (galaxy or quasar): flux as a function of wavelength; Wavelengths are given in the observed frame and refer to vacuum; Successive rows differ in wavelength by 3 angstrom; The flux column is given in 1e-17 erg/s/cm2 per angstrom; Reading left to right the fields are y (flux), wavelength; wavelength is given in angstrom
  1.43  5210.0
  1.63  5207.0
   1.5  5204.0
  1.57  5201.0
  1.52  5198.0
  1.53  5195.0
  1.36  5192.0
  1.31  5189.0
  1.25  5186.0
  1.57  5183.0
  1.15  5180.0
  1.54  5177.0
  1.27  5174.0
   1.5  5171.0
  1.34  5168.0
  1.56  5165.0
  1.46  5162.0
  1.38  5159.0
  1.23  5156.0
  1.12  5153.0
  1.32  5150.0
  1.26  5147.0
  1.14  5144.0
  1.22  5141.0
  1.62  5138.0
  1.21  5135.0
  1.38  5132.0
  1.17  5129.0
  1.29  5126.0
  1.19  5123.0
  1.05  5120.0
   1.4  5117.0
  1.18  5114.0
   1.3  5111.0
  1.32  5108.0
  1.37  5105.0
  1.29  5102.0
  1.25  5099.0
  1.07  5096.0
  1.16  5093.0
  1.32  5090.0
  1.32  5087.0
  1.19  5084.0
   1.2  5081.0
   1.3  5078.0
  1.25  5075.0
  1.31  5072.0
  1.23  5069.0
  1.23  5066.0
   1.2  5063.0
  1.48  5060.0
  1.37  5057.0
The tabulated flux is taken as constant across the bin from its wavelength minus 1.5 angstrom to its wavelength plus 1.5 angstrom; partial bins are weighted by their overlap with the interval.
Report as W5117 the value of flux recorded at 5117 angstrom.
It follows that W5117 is 1.4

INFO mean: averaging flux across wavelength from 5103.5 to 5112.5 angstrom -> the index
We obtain 1.33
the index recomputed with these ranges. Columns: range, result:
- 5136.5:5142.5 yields 1.42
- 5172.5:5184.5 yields 1.38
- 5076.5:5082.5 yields 1.25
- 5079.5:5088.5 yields 1.24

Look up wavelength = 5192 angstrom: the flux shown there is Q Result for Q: 1.36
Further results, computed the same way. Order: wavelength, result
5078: 1.3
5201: 1.57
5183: 1.57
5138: 1.62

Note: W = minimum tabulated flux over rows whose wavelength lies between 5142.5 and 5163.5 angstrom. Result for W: 1.12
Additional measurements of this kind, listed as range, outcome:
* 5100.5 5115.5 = 1.18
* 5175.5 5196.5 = 1.15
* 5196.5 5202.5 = 1.52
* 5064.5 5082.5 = 1.2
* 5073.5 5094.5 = 1.16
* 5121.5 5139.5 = 1.17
